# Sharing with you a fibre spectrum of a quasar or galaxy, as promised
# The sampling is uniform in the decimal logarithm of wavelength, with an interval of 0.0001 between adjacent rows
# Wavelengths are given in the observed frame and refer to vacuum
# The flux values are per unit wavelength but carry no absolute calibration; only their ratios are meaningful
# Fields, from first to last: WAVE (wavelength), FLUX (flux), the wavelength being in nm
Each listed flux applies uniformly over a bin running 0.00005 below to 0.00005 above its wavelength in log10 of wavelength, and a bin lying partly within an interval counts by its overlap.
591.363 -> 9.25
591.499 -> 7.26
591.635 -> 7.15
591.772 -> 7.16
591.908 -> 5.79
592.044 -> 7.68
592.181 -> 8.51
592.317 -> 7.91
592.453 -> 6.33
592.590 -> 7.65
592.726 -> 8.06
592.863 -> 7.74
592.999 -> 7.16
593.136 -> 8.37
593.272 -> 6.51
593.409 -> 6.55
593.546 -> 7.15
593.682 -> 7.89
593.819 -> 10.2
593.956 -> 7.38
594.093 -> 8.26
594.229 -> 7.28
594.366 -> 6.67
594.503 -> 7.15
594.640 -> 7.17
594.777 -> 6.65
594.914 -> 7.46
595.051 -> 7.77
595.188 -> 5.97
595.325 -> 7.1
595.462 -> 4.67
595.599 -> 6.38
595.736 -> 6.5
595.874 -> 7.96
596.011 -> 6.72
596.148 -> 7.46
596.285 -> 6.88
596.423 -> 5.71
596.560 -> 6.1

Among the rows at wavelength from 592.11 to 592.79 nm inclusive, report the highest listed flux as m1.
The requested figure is 8.51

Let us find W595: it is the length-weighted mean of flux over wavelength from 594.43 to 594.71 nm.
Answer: 7.14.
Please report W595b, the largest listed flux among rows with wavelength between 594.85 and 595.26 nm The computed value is 7.77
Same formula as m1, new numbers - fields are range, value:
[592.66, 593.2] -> 8.37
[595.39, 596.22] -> 7.96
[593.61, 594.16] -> 10.2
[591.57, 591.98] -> 7.16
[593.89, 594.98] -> 8.26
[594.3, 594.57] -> 7.15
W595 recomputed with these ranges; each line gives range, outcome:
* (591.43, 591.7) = 7.22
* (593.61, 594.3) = 8.2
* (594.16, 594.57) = 7.05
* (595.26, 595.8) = 6.16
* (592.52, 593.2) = 7.78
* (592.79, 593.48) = 7.26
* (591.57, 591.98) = 6.7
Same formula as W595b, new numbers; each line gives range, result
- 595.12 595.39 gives 7.1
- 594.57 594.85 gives 7.17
